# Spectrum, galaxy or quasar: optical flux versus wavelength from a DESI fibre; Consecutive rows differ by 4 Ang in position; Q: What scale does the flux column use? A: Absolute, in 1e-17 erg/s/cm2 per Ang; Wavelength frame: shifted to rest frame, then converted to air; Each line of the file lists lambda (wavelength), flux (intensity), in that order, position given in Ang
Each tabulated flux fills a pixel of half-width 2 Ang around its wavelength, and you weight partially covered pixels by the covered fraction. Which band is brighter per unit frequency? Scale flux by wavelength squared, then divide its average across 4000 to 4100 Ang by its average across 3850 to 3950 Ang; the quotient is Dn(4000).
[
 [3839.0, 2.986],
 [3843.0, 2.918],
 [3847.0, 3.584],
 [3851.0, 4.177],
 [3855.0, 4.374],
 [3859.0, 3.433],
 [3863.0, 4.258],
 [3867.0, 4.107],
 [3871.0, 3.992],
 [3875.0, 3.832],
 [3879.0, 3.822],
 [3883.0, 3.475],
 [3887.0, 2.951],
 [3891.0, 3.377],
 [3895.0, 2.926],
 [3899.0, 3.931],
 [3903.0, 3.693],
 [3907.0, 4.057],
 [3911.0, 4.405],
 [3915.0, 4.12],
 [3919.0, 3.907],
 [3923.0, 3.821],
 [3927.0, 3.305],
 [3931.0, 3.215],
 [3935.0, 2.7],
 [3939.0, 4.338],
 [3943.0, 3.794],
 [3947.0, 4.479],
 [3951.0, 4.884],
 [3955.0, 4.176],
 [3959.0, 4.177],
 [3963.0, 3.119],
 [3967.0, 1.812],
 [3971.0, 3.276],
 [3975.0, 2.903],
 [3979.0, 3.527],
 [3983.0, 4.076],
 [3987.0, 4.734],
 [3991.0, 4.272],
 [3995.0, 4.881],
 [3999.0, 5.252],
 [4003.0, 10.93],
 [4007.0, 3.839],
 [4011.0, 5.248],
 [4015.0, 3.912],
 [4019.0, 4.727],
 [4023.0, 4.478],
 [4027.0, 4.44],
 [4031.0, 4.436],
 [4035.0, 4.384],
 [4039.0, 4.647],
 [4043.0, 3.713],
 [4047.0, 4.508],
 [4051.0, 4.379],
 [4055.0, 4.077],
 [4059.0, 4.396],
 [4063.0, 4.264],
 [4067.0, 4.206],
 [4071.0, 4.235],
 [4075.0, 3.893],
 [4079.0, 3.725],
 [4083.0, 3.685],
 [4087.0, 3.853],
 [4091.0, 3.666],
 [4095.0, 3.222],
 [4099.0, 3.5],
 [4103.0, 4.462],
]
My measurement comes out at 1.26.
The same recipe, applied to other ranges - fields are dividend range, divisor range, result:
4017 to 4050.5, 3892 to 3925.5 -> 1.23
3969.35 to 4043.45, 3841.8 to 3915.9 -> 1.32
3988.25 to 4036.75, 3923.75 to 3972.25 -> 1.45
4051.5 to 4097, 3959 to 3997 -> 1.13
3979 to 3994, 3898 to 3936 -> 1.19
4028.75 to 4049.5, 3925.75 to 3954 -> 1.19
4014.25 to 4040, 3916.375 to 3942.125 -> 1.31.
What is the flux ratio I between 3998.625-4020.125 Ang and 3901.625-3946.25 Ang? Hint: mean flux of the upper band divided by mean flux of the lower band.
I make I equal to 1.5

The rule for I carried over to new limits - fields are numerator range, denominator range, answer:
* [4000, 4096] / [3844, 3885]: 1.15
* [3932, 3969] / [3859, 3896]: 1.02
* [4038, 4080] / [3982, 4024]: 0.81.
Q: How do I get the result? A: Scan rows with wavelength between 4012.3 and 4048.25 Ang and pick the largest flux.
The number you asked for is 4.727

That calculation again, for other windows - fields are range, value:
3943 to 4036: 10.93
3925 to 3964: 4.884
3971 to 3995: 4.881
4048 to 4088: 4.396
